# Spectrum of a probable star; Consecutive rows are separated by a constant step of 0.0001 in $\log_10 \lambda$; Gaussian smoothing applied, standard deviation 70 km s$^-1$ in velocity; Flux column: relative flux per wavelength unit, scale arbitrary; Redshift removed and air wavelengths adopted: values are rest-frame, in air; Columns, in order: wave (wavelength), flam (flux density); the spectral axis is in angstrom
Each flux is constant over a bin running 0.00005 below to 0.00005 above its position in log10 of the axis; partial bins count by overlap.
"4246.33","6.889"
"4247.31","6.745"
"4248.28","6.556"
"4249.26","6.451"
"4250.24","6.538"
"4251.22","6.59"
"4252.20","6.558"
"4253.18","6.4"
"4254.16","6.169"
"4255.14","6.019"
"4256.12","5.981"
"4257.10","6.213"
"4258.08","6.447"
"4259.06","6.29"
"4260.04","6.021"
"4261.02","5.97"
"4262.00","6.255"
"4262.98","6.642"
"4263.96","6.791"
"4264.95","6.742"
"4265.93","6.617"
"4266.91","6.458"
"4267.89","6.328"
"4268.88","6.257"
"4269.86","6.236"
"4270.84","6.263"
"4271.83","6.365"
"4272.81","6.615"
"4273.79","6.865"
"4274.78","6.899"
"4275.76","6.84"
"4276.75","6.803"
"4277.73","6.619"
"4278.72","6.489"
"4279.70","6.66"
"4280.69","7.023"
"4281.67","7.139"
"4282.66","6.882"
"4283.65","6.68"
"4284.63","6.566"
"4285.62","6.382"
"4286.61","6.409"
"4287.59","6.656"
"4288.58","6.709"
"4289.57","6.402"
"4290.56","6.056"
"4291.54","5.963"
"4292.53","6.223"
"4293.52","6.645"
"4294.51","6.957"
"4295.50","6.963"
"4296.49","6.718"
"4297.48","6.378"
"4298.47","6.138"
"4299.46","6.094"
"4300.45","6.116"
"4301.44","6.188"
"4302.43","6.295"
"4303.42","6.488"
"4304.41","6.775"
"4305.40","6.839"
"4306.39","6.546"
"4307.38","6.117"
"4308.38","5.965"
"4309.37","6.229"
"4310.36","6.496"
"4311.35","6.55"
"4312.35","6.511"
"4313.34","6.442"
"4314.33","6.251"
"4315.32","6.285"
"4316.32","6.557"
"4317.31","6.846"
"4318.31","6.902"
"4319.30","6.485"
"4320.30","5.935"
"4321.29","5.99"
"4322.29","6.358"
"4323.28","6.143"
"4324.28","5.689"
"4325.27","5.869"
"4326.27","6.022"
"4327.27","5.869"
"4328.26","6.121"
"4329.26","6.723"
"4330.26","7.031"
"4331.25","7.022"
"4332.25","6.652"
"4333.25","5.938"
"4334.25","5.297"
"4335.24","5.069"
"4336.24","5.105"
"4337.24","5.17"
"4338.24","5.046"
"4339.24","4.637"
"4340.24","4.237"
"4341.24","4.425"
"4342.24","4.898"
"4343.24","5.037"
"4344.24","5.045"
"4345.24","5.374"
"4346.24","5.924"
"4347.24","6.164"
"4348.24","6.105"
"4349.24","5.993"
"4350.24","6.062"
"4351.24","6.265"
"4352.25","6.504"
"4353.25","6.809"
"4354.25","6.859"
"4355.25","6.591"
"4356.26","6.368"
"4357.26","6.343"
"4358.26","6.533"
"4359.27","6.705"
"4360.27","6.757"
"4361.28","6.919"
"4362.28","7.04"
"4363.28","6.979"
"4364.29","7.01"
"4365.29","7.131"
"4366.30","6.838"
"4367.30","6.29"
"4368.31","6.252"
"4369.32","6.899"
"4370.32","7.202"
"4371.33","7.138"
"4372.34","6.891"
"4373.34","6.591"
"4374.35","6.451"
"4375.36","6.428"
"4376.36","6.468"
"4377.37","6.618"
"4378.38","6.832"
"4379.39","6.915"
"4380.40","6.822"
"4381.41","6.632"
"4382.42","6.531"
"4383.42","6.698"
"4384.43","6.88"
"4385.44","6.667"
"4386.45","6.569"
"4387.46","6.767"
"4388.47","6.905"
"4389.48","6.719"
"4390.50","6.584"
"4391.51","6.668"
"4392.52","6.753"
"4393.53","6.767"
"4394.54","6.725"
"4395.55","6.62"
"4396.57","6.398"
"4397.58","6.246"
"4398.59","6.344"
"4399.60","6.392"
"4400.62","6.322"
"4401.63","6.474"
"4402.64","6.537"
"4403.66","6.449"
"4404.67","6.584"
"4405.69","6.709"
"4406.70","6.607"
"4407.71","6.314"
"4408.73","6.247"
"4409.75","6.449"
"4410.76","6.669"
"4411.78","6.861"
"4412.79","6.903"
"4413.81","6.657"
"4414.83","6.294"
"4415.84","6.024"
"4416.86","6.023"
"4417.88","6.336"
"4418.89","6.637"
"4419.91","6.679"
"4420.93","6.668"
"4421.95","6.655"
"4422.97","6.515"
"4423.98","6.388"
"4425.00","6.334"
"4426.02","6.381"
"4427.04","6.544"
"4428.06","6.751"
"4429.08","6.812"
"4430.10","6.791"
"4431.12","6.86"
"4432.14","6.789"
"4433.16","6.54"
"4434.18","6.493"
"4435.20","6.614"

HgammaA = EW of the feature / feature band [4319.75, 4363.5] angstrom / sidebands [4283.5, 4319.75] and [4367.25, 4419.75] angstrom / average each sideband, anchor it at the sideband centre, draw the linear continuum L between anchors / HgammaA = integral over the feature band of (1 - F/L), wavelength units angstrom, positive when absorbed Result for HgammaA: 3.6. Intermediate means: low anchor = 6.45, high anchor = 6.59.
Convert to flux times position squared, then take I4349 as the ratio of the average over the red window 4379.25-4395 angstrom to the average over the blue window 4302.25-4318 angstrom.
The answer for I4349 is 1.1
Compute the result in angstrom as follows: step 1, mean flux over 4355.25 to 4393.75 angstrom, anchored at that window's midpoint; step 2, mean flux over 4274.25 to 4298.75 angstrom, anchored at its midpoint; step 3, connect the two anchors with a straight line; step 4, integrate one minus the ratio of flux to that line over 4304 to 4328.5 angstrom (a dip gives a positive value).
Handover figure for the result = 1.2 angstrom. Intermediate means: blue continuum 6.61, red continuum 6.72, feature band 6.31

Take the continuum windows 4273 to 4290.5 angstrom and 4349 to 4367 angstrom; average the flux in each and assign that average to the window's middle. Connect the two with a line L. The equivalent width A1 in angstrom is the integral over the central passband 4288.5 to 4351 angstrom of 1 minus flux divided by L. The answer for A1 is 5.6 angstrom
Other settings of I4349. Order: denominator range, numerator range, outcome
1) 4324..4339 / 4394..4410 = 1.13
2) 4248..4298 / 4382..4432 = 1.07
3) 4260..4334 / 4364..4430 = 1.07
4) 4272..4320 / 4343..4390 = 1.04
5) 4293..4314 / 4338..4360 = 0.92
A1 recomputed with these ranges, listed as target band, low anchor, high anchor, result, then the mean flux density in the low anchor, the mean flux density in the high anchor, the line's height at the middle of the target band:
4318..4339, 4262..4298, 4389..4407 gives 1.8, 6.58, 6.55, 6.57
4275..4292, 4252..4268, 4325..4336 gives -0.9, 6.35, 6.13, 6.27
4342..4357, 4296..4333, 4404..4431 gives 0.9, 6.37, 6.54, 6.42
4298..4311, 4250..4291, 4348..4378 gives 0.4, 6.5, 6.64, 6.55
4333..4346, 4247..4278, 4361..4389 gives 3.2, 6.45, 6.76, 6.67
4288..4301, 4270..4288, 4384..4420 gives 0.5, 6.67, 6.55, 6.65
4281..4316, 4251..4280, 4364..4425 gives 0.1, 6.44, 6.61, 6.49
